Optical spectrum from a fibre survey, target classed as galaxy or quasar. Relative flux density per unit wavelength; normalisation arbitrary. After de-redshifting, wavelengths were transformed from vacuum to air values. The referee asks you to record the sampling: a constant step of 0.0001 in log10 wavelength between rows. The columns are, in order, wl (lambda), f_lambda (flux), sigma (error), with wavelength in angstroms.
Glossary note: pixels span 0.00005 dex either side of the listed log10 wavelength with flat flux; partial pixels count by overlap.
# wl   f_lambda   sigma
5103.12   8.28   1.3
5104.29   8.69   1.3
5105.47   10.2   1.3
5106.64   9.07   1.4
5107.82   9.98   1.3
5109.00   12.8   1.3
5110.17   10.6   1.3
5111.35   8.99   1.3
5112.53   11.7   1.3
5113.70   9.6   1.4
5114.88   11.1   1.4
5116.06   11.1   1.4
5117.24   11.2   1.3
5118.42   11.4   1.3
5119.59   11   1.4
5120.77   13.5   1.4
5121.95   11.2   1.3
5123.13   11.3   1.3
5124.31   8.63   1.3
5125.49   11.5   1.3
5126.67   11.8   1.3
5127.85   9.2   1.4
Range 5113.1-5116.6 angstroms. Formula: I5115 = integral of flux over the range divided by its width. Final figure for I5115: 10.6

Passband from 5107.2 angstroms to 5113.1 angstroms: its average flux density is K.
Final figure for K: 10.8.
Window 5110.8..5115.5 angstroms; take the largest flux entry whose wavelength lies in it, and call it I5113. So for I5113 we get 11.7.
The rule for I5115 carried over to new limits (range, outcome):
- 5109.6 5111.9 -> 9.79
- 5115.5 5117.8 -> 11.1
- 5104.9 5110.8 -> 10.5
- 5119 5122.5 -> 11.9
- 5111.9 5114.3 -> 10.6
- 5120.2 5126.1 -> 11.2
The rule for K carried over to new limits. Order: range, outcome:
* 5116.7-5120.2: 11.2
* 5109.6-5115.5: 10.4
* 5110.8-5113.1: 10.3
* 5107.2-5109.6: 11.4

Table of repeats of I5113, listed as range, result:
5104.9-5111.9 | 12.8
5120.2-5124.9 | 13.5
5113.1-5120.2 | 11.4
